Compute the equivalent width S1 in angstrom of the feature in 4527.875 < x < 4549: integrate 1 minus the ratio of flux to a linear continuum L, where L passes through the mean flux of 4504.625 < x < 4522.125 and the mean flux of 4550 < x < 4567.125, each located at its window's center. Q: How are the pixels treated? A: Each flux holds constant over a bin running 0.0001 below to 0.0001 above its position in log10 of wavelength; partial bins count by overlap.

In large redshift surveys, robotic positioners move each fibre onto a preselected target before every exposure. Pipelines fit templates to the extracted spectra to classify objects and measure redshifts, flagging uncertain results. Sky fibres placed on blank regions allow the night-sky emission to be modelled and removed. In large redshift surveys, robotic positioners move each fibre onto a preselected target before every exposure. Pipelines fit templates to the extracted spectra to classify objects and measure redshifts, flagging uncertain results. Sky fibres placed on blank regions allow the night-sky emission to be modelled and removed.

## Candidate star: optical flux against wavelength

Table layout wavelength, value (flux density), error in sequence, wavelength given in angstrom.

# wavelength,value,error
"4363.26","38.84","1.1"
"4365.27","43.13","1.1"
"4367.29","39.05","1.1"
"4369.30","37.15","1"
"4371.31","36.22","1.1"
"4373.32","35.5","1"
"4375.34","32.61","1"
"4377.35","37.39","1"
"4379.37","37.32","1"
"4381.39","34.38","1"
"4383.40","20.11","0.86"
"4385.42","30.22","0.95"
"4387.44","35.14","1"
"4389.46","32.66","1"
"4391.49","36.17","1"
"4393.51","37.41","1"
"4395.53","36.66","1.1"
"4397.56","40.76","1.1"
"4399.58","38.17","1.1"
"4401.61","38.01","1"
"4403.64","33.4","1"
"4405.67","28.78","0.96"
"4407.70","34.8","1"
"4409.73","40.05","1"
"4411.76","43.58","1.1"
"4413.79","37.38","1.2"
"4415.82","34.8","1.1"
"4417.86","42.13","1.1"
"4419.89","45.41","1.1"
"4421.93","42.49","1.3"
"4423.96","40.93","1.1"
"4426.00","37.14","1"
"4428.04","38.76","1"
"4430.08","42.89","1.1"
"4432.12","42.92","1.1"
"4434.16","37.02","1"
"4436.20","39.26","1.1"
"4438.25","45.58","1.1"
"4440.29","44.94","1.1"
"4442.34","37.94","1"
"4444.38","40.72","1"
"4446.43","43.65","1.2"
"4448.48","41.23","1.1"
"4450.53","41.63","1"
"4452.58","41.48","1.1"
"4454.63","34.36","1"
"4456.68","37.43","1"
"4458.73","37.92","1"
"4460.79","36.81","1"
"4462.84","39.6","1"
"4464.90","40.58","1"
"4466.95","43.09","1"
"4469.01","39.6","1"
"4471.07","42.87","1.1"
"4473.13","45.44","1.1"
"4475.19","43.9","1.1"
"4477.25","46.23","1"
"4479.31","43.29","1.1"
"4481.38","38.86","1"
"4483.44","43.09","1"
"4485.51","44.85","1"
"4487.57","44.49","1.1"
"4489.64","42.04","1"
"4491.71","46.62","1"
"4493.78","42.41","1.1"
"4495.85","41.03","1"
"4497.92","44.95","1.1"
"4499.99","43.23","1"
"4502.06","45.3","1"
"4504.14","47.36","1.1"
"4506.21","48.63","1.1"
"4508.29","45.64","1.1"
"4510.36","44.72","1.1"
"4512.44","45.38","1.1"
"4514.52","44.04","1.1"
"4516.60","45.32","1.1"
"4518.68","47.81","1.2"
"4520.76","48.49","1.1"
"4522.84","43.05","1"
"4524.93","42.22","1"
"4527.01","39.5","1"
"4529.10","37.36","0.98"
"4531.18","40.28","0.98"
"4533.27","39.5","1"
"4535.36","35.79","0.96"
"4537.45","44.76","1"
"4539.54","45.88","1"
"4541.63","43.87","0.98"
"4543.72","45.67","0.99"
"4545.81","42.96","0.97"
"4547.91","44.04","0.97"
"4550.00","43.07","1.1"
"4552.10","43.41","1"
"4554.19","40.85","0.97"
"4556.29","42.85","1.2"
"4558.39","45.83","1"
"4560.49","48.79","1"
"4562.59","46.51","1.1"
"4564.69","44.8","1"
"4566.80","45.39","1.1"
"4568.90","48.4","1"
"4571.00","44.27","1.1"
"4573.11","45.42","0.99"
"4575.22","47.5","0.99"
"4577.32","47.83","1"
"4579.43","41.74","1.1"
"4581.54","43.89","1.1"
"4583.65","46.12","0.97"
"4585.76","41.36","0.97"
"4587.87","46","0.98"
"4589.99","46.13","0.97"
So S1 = 1.6 angstrom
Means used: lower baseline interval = 46.2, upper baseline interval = 44.7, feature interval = 42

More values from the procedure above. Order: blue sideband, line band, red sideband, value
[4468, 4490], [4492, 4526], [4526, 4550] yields -2.0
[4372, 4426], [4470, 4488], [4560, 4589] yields -1.4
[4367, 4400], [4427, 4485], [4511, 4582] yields -3.2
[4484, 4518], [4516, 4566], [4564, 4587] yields 1.7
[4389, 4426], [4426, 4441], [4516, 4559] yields -0.9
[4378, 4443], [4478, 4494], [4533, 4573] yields -0.8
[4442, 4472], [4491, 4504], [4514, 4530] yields -0.6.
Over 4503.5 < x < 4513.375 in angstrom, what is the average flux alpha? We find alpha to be 46.3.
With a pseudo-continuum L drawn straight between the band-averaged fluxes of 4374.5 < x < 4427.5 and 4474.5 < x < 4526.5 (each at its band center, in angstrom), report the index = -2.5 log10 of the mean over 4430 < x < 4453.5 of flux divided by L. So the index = -0.048 mag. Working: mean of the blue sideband 36.5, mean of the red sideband 44.5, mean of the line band 41.6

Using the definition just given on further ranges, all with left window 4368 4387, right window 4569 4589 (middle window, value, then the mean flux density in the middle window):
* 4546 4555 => 0.01 mag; 42.9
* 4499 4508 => -0.13 mag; 46.1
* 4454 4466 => 0.01 mag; 37.9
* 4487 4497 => -0.08 mag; 43.3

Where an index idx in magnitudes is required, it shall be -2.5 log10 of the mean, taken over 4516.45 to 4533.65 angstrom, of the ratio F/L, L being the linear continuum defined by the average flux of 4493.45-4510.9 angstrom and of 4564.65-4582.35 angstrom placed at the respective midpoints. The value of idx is 0.062 mag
